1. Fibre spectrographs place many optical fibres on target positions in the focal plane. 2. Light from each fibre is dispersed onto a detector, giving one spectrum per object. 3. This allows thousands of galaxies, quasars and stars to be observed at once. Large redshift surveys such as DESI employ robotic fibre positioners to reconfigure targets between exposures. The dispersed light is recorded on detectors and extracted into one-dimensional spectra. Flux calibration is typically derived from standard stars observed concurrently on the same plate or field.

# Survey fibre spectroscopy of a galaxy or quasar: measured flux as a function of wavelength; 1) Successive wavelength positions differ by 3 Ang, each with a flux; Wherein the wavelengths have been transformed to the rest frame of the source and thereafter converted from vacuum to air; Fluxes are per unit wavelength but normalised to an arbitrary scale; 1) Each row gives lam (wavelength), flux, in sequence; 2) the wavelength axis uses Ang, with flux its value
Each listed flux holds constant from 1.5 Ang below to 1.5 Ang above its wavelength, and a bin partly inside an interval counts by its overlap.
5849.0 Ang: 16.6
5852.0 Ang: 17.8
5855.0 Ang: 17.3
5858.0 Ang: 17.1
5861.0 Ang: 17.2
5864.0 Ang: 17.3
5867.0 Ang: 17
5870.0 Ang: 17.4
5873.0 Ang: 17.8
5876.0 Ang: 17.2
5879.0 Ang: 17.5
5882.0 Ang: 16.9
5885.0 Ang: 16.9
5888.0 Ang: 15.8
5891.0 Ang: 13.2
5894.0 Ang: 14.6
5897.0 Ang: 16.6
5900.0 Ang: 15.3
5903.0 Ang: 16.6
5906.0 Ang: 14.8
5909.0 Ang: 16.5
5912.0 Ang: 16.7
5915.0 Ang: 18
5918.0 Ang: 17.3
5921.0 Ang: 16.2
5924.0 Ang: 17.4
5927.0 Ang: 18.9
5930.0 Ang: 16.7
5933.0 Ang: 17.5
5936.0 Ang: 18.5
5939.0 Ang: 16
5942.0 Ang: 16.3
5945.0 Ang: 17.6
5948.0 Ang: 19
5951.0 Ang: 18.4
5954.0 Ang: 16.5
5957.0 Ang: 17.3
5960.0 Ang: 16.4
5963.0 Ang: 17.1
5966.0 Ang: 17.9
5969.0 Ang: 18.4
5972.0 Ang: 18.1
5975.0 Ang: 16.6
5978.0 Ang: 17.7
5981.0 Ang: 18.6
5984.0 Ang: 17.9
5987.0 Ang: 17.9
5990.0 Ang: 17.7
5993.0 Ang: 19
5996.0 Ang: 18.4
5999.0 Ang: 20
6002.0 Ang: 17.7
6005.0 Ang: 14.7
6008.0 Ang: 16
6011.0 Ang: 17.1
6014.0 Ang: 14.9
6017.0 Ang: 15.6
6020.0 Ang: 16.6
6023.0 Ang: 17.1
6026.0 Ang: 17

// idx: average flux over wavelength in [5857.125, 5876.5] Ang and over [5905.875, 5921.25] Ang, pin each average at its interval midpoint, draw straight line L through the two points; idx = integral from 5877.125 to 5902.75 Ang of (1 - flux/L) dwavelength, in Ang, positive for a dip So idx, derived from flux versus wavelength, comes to 1.7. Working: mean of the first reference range 17.3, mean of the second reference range 16.8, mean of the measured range 15.9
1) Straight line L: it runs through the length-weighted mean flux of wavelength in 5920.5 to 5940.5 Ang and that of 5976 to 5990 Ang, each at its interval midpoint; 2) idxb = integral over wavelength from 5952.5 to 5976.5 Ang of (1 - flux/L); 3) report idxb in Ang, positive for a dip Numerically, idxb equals 0.61 Ang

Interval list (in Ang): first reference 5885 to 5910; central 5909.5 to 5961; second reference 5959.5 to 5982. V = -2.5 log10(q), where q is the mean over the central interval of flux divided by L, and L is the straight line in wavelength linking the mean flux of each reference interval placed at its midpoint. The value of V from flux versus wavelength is -0.05 mag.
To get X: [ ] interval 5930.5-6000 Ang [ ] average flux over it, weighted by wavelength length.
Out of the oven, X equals 17.7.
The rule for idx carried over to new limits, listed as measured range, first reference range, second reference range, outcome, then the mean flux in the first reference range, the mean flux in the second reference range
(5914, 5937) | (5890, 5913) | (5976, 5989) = -1.78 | 15.6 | 18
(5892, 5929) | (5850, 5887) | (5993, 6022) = 1.32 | 17.3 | 16.9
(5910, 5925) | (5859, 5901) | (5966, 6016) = -0.21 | 16.5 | 17.5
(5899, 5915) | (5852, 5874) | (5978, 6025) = 1.04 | 17.3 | 17.3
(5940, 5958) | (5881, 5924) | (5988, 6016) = -0.89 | 16.1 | 17.3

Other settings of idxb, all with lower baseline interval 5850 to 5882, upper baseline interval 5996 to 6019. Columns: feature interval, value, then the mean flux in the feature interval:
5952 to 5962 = 0.0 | 16.8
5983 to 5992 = -0.6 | 17.9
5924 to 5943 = -0.4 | 17.3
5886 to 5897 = 1.5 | 14.9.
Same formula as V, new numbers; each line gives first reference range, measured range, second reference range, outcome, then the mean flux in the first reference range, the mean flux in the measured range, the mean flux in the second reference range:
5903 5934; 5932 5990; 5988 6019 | -0.033 mag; 17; 17.6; 17.1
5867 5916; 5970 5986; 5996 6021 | -0.076 mag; 16.4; 17.8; 16.7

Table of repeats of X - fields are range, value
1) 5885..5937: 16.5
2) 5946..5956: 17.9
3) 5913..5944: 17.3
